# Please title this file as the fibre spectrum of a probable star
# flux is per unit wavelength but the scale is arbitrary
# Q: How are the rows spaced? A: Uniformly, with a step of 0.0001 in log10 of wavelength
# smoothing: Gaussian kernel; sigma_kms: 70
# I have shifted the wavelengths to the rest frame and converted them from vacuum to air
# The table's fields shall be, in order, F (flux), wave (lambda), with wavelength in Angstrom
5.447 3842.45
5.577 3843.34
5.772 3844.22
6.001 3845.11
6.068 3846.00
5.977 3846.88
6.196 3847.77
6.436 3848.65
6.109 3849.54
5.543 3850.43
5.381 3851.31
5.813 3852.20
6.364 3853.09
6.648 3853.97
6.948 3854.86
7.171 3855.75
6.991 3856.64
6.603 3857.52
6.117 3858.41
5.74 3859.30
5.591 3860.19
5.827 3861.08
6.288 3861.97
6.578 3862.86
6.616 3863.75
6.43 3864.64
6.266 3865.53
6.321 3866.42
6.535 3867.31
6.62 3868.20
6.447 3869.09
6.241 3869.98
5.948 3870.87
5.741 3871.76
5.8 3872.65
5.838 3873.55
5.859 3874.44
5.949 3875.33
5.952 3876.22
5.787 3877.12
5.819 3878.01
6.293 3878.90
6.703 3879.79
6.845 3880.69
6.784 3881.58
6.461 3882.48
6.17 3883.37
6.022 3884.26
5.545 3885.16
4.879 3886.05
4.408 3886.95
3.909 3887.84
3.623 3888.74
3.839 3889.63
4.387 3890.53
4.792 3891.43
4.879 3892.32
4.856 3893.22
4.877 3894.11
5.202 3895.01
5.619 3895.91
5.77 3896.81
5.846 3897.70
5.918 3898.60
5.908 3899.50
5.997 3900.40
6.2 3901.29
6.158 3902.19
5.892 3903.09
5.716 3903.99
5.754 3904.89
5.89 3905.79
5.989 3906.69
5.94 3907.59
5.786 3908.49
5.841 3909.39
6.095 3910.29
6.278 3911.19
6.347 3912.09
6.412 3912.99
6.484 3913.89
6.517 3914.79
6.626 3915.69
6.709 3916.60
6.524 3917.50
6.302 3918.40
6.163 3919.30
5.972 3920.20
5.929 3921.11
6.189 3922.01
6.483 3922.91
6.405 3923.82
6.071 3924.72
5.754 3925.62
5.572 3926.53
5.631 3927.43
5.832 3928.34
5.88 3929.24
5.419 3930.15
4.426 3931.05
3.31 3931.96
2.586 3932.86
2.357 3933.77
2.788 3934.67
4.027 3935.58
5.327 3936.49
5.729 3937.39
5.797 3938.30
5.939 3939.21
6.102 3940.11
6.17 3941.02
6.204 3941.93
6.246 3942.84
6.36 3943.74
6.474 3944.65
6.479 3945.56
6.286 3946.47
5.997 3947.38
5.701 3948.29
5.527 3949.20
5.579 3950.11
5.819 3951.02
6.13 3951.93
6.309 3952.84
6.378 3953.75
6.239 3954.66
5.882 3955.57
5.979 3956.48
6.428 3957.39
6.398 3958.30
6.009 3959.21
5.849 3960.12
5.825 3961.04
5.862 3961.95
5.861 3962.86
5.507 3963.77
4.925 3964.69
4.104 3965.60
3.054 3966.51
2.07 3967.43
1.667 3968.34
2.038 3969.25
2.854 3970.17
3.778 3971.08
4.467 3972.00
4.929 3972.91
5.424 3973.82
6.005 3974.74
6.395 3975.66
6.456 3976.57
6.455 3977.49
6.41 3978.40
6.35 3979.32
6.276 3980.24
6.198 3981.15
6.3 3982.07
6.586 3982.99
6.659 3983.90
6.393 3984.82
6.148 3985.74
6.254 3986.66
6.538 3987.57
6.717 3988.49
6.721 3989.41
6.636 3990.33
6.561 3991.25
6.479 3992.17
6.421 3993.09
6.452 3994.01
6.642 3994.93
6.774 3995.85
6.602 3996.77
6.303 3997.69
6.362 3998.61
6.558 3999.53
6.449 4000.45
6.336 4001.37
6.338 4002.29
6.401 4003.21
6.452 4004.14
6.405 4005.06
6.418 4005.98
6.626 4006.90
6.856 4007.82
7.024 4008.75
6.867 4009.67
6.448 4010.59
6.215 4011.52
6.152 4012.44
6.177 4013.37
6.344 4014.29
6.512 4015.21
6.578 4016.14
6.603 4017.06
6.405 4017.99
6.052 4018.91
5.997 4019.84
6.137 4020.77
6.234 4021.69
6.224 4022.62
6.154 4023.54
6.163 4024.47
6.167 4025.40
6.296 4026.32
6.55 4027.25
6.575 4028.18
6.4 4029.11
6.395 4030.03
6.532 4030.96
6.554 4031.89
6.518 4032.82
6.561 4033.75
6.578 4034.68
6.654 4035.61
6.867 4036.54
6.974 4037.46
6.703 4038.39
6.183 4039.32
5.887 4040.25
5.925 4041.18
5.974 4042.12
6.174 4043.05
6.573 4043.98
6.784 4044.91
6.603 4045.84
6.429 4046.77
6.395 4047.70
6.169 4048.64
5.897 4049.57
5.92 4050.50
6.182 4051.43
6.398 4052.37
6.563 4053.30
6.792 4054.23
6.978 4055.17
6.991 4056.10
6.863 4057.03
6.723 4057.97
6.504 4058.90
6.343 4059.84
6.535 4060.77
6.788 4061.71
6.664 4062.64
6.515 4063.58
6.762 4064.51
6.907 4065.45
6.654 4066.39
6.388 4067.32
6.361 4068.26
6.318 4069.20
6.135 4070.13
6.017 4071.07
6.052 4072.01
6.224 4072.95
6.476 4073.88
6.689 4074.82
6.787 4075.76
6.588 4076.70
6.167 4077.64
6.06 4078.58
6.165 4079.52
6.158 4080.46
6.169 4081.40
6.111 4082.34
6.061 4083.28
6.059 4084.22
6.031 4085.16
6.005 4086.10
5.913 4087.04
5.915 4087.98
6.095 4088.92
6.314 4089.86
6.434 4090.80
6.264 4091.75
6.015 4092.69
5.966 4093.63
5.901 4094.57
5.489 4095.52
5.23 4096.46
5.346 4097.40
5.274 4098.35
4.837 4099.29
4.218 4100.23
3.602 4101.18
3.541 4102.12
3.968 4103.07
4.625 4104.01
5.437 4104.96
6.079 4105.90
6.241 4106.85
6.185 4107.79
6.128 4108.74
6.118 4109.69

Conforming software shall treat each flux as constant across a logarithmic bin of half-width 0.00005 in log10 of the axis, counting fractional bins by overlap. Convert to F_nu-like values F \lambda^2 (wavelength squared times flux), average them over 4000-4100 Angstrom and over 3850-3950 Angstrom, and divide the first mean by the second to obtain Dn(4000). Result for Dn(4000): 1.18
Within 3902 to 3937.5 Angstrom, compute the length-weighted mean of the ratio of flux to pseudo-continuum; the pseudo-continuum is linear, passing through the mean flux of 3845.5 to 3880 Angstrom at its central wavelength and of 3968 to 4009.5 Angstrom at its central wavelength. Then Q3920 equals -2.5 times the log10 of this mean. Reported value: 0.093 mag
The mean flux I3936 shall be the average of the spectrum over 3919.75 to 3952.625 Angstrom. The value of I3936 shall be 5.52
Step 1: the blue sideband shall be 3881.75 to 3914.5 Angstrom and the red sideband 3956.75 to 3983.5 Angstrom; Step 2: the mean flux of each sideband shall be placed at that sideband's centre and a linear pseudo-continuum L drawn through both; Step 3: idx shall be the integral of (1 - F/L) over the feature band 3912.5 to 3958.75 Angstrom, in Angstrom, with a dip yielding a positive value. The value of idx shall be -3.4 Angstrom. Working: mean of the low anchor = 5.56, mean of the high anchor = 5.2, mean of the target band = 5.76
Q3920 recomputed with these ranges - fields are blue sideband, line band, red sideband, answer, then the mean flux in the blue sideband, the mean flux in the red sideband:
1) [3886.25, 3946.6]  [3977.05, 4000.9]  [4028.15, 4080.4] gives -0.076 mag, 5.56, 6.46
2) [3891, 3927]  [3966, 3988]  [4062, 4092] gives 0.164 mag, 5.94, 6.3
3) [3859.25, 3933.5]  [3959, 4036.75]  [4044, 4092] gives 0.021 mag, 5.78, 6.38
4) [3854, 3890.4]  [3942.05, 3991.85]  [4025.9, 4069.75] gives 0.105 mag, 5.98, 6.5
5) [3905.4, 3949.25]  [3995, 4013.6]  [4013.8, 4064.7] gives -0.047 mag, 5.73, 6.44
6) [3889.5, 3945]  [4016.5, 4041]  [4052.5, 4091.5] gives -0.037 mag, 5.63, 6.4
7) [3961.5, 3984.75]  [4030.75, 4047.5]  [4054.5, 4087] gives -0.085 mag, 5.09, 6.41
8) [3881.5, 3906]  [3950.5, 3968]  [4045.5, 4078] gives 0.062 mag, 5.38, 6.48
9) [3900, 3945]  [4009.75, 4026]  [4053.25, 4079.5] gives -0.005 mag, 5.73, 6.52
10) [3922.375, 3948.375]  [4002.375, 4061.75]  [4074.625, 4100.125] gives -0.119 mag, 5.42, 5.97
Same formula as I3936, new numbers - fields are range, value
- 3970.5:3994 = 6.13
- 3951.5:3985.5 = 5.42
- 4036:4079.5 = 6.45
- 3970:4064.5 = 6.36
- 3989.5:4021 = 6.46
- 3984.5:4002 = 6.49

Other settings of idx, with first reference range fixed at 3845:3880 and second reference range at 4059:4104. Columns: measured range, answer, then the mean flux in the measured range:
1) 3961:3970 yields 3.12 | 3.97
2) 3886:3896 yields 2.60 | 4.56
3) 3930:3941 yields 2.85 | 4.53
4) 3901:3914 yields 0.21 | 6.04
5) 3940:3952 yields 0.05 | 6.07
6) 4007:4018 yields -0.90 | 6.52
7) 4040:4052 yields -0.47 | 6.23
